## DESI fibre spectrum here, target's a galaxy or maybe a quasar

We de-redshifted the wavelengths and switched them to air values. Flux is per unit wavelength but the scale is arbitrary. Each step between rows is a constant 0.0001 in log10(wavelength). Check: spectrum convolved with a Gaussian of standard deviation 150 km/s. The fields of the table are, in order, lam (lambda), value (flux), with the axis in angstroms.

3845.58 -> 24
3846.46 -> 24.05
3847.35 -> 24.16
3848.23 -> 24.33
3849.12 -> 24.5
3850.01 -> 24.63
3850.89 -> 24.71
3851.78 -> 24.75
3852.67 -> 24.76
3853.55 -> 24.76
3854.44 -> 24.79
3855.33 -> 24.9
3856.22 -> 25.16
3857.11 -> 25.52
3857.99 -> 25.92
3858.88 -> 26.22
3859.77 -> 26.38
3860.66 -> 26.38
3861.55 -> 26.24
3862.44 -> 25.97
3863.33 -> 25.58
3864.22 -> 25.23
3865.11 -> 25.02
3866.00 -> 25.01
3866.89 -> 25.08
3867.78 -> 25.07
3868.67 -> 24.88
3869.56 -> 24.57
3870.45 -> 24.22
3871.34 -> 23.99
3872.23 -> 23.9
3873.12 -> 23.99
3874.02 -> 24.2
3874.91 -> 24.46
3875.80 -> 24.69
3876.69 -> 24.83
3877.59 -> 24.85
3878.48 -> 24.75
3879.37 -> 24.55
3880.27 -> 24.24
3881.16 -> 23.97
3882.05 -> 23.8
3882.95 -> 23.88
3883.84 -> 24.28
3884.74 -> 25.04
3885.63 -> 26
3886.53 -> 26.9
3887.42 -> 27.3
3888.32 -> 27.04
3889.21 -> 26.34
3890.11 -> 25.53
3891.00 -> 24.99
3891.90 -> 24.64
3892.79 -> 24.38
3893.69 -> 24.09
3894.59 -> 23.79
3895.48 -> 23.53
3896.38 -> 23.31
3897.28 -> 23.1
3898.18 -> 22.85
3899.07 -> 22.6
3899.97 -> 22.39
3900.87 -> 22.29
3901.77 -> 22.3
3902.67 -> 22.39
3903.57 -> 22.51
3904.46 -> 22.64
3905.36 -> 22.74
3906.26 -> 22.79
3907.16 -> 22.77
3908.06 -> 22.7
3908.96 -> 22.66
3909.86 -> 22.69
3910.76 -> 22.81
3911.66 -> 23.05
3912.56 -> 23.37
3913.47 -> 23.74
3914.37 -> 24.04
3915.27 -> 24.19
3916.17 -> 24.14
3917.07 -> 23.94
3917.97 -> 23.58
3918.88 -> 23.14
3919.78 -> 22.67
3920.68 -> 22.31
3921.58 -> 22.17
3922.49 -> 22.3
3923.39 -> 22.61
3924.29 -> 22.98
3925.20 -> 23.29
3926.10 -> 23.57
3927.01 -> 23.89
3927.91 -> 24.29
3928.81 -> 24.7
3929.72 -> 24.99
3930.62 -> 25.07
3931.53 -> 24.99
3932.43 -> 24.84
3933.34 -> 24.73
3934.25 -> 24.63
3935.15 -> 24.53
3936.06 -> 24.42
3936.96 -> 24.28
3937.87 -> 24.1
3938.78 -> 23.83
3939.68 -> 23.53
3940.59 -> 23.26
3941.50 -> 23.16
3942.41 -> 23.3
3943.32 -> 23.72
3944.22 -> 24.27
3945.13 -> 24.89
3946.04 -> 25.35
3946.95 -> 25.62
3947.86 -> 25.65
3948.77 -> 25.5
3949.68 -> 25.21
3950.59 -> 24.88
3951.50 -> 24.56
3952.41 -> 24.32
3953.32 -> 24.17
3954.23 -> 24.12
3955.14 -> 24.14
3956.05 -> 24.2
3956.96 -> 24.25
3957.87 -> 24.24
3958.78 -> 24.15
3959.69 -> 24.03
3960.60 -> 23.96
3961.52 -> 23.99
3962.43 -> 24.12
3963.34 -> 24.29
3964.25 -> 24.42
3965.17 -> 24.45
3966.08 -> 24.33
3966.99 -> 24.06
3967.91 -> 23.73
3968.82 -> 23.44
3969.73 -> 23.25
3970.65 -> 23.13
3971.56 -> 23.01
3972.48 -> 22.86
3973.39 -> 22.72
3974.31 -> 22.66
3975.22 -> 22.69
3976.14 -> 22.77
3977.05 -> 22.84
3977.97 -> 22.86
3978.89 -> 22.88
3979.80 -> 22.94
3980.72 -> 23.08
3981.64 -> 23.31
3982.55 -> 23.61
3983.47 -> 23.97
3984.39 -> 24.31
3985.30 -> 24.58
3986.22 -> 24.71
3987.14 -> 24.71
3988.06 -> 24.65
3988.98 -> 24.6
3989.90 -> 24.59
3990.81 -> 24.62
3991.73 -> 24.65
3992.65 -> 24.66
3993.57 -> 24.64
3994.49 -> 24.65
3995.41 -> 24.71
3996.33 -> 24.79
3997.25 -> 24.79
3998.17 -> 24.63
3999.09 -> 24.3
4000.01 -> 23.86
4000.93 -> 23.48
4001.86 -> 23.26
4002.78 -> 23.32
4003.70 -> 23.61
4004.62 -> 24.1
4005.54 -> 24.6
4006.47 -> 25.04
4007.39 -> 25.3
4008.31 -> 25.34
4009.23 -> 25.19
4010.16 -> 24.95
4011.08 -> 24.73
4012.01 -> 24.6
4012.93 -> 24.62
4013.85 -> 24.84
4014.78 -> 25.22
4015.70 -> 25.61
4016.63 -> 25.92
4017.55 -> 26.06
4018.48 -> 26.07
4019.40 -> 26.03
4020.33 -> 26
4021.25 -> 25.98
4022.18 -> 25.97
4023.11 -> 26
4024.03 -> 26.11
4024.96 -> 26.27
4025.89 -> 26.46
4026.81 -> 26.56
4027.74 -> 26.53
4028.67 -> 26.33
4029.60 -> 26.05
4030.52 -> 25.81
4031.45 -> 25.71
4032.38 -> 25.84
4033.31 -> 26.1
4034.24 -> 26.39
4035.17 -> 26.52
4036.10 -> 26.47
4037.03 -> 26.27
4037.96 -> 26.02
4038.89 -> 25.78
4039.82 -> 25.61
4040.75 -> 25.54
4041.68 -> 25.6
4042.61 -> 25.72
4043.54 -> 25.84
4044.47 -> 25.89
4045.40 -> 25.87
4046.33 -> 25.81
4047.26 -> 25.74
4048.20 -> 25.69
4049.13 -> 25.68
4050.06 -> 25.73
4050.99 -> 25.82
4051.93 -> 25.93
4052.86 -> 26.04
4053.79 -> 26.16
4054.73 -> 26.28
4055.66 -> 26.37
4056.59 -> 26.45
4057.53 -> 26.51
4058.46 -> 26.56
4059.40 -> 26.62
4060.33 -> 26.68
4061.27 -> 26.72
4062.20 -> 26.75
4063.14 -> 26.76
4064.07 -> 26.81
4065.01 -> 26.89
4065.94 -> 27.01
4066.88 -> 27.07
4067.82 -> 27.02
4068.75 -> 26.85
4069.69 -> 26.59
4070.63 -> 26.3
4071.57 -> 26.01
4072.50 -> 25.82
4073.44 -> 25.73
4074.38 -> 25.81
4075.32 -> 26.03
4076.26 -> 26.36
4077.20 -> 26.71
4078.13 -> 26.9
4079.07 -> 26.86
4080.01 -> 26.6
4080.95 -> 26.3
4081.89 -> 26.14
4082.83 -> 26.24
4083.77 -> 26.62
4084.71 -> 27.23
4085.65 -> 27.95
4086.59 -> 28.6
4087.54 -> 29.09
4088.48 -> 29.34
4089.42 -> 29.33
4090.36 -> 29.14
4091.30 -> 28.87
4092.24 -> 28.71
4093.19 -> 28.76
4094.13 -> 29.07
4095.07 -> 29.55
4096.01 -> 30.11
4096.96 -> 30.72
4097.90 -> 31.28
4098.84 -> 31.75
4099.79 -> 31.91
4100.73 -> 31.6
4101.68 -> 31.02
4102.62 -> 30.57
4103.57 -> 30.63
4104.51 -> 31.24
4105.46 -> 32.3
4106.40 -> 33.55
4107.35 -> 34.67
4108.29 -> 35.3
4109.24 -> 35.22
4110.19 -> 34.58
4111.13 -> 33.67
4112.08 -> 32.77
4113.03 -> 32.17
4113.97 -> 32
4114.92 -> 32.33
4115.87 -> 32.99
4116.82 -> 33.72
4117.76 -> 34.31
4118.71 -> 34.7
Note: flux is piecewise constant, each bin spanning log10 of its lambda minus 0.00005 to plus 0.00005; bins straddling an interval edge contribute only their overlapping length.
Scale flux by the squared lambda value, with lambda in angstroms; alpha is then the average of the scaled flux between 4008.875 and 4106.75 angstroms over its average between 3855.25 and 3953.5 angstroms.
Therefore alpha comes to 1.21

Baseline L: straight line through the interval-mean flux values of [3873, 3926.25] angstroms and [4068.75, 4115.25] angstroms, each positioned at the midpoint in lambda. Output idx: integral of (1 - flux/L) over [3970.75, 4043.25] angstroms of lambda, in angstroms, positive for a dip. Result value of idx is 5.71 angstroms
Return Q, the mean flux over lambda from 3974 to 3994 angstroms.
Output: 23.8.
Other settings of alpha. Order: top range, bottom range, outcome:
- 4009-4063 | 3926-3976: 1.12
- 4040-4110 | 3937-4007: 1.22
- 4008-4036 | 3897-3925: 1.19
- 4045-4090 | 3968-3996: 1.17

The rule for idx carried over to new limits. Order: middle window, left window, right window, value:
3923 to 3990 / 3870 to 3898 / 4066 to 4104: 4.9 angstroms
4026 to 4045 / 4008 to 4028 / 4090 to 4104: 0.5 angstroms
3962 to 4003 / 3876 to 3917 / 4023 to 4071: 2.2 angstroms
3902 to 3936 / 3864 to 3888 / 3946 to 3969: 1.5 angstroms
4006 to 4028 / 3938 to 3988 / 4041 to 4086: -0.3 angstroms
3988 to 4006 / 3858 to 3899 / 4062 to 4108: 1.7 angstroms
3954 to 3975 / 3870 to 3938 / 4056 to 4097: 1.1 angstroms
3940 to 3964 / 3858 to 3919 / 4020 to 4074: 0.7 angstroms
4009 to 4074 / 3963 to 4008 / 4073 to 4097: 0.0 angstroms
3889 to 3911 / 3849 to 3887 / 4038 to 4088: 1.7 angstroms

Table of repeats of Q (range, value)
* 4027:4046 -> 26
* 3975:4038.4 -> 24.9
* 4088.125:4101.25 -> 30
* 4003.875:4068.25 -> 25.9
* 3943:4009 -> 24.1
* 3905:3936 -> 23.6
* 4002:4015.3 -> 24.7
